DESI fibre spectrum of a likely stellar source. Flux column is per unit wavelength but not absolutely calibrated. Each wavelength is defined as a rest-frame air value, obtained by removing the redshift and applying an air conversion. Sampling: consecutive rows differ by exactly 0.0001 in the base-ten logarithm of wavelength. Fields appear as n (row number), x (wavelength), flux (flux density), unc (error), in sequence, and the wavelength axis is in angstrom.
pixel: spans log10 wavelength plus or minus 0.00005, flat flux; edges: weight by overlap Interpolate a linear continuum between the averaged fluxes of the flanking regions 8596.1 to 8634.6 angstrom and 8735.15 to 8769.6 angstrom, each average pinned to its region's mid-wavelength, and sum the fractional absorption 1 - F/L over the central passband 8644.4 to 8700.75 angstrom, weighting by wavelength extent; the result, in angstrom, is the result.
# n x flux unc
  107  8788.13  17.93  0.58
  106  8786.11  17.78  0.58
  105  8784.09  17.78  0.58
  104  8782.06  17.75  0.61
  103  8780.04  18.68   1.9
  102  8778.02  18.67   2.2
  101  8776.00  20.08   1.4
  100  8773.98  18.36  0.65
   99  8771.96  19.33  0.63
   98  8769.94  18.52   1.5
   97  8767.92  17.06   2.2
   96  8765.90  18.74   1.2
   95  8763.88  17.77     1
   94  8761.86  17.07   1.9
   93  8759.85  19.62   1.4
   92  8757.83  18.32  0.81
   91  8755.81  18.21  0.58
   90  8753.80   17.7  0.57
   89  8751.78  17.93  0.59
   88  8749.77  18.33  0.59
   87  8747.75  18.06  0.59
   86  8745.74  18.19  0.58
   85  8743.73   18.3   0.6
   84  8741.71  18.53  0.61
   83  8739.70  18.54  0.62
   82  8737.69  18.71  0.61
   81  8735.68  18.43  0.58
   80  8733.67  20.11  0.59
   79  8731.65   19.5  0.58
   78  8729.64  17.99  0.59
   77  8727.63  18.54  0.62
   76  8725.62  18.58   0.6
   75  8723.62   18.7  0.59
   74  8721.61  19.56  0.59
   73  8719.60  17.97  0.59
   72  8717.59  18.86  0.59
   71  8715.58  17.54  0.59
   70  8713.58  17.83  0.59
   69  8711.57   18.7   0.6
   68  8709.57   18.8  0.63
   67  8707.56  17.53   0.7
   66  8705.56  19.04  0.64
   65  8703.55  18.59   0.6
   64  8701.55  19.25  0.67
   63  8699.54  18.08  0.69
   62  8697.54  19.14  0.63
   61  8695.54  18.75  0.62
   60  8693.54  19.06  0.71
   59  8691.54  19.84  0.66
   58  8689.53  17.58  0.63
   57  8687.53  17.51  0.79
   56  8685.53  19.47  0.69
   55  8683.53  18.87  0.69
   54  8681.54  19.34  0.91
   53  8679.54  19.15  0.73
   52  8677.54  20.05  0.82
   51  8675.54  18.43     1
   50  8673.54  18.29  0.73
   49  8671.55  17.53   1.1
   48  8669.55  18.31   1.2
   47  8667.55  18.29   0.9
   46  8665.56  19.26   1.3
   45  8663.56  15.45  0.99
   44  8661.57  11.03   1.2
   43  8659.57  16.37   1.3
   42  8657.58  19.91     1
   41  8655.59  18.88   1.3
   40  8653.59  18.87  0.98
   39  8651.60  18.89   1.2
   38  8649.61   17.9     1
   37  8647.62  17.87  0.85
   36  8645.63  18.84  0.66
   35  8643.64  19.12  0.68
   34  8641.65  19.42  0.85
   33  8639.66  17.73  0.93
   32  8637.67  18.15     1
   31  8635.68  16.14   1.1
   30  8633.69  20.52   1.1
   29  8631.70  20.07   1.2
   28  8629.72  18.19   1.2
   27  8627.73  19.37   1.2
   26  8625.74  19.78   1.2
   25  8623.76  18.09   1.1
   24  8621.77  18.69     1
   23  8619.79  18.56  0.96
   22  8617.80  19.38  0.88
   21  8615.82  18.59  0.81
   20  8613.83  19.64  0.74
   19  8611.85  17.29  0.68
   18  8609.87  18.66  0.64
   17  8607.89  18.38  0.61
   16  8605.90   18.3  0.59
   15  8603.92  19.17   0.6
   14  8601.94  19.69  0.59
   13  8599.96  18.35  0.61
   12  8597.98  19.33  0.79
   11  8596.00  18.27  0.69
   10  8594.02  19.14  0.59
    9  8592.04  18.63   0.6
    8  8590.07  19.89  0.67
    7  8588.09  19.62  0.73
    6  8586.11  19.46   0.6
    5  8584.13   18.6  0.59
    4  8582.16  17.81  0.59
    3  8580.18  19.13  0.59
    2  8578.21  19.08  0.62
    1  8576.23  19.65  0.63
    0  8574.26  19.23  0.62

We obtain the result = 1.1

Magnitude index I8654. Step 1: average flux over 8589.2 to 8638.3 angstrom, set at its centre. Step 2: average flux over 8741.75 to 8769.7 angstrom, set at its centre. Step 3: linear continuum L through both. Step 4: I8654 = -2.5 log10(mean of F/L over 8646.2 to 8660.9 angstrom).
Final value 0.023 mag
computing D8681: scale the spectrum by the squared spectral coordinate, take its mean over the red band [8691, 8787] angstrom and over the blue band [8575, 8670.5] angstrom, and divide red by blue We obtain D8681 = 1.0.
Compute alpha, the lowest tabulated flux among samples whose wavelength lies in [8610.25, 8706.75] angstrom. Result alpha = 11.03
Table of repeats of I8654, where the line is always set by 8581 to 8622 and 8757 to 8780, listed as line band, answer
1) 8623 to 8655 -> 0.00 mag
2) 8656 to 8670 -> 0.11 mag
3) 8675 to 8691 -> -0.01 mag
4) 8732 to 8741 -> -0.02 mag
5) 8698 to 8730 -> 0.01 mag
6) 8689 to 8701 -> -0.01 mag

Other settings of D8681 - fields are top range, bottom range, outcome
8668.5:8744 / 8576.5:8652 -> 1.01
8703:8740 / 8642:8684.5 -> 1.04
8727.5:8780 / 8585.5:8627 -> 1.01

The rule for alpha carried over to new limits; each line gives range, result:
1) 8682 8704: 17.51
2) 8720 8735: 17.99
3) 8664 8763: 17.07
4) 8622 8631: 18.09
